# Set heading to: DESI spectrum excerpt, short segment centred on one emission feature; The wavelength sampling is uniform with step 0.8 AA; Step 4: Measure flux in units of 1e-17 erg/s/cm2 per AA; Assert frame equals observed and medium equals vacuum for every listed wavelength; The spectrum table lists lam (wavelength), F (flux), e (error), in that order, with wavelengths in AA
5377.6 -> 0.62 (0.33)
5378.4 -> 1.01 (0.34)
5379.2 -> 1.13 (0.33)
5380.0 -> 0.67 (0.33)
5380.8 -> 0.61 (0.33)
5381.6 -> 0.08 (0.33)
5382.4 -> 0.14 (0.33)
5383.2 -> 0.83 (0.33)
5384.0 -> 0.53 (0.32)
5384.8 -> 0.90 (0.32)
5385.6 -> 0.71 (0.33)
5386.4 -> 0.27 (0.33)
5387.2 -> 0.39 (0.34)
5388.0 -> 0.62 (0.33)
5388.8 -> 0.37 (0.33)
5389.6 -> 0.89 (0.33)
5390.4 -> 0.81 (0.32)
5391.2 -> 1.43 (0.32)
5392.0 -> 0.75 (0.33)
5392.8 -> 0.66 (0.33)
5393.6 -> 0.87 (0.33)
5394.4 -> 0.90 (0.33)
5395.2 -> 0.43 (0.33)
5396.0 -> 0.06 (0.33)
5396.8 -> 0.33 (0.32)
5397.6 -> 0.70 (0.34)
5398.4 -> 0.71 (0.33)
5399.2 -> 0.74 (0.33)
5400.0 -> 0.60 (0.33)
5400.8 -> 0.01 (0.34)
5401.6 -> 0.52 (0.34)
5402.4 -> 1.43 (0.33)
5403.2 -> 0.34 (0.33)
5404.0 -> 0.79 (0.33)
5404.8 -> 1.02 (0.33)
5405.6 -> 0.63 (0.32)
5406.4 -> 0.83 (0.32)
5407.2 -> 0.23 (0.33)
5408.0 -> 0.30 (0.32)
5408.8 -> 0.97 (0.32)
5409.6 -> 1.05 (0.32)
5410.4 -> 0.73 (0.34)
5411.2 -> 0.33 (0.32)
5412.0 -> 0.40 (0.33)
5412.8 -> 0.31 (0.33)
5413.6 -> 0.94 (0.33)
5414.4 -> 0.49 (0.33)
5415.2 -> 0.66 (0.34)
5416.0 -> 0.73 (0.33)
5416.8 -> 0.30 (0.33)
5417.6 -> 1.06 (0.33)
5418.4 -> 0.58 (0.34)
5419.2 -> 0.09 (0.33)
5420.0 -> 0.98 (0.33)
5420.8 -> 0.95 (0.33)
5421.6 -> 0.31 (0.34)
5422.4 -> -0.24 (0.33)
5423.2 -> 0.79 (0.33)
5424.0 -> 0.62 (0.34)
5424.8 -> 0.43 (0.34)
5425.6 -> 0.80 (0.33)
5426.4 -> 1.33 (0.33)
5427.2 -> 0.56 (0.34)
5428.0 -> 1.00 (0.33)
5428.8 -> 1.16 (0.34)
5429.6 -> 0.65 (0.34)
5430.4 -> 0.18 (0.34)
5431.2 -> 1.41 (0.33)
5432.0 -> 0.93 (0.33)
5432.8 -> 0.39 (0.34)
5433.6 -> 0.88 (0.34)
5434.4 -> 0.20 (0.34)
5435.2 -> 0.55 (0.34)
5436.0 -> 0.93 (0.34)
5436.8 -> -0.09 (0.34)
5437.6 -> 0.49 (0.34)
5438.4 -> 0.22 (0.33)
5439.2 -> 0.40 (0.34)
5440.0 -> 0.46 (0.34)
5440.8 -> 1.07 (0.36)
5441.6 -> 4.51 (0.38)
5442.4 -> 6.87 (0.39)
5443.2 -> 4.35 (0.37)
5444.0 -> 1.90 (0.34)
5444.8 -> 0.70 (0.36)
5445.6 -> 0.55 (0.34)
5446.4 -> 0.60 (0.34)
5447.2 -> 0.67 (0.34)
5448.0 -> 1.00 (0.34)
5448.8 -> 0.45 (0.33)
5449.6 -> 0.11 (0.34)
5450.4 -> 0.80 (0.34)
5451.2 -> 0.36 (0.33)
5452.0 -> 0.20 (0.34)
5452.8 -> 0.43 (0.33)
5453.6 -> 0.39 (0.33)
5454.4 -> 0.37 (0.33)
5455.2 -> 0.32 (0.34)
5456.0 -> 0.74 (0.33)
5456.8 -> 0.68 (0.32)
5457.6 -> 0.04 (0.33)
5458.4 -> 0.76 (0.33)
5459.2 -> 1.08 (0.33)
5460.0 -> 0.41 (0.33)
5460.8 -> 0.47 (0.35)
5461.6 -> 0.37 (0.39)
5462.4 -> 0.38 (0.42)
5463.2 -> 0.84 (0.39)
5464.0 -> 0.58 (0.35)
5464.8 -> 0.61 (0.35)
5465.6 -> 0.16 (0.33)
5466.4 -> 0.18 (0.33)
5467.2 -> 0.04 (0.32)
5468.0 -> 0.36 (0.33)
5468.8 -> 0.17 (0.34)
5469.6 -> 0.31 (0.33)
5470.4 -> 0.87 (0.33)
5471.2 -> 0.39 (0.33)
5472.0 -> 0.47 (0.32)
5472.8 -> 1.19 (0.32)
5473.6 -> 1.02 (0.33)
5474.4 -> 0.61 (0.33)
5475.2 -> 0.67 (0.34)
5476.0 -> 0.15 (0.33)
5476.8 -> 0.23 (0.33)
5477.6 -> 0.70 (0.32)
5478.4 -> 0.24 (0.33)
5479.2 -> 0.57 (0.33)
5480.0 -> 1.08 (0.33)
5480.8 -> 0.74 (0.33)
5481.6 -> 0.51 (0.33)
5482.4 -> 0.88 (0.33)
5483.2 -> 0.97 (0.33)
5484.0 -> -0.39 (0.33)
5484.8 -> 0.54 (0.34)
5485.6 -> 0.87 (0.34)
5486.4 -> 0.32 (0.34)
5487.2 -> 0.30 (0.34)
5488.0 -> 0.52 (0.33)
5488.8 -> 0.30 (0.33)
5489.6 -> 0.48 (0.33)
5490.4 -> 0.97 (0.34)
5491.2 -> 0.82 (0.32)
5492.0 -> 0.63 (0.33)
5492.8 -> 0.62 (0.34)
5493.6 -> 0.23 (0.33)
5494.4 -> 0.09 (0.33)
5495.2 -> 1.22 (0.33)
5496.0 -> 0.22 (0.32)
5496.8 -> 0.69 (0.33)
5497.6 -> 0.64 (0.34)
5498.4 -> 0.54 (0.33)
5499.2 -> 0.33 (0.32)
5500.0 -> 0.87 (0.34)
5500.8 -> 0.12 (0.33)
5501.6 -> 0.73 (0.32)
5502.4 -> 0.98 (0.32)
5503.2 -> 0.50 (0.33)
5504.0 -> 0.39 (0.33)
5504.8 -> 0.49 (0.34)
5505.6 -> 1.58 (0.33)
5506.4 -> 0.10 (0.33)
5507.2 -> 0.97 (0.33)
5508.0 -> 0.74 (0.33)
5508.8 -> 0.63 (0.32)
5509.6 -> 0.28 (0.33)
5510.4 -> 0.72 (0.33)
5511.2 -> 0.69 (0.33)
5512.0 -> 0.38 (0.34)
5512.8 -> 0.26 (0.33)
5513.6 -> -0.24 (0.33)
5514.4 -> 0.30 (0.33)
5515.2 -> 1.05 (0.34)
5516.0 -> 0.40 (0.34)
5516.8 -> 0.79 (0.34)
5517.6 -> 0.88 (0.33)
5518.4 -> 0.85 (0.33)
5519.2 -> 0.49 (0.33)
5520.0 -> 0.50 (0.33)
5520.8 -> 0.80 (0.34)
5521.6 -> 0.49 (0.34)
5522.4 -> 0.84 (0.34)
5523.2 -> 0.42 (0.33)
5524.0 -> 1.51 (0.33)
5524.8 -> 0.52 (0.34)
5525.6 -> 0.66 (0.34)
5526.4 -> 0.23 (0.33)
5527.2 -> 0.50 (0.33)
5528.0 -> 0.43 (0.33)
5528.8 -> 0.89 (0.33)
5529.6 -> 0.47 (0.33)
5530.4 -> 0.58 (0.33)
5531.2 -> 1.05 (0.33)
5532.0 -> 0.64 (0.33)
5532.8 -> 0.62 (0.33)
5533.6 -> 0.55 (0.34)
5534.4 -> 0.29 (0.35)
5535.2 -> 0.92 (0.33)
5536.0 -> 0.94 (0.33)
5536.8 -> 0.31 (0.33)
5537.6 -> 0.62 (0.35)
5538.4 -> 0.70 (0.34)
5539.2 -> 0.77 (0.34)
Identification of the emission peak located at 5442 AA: Hbeta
